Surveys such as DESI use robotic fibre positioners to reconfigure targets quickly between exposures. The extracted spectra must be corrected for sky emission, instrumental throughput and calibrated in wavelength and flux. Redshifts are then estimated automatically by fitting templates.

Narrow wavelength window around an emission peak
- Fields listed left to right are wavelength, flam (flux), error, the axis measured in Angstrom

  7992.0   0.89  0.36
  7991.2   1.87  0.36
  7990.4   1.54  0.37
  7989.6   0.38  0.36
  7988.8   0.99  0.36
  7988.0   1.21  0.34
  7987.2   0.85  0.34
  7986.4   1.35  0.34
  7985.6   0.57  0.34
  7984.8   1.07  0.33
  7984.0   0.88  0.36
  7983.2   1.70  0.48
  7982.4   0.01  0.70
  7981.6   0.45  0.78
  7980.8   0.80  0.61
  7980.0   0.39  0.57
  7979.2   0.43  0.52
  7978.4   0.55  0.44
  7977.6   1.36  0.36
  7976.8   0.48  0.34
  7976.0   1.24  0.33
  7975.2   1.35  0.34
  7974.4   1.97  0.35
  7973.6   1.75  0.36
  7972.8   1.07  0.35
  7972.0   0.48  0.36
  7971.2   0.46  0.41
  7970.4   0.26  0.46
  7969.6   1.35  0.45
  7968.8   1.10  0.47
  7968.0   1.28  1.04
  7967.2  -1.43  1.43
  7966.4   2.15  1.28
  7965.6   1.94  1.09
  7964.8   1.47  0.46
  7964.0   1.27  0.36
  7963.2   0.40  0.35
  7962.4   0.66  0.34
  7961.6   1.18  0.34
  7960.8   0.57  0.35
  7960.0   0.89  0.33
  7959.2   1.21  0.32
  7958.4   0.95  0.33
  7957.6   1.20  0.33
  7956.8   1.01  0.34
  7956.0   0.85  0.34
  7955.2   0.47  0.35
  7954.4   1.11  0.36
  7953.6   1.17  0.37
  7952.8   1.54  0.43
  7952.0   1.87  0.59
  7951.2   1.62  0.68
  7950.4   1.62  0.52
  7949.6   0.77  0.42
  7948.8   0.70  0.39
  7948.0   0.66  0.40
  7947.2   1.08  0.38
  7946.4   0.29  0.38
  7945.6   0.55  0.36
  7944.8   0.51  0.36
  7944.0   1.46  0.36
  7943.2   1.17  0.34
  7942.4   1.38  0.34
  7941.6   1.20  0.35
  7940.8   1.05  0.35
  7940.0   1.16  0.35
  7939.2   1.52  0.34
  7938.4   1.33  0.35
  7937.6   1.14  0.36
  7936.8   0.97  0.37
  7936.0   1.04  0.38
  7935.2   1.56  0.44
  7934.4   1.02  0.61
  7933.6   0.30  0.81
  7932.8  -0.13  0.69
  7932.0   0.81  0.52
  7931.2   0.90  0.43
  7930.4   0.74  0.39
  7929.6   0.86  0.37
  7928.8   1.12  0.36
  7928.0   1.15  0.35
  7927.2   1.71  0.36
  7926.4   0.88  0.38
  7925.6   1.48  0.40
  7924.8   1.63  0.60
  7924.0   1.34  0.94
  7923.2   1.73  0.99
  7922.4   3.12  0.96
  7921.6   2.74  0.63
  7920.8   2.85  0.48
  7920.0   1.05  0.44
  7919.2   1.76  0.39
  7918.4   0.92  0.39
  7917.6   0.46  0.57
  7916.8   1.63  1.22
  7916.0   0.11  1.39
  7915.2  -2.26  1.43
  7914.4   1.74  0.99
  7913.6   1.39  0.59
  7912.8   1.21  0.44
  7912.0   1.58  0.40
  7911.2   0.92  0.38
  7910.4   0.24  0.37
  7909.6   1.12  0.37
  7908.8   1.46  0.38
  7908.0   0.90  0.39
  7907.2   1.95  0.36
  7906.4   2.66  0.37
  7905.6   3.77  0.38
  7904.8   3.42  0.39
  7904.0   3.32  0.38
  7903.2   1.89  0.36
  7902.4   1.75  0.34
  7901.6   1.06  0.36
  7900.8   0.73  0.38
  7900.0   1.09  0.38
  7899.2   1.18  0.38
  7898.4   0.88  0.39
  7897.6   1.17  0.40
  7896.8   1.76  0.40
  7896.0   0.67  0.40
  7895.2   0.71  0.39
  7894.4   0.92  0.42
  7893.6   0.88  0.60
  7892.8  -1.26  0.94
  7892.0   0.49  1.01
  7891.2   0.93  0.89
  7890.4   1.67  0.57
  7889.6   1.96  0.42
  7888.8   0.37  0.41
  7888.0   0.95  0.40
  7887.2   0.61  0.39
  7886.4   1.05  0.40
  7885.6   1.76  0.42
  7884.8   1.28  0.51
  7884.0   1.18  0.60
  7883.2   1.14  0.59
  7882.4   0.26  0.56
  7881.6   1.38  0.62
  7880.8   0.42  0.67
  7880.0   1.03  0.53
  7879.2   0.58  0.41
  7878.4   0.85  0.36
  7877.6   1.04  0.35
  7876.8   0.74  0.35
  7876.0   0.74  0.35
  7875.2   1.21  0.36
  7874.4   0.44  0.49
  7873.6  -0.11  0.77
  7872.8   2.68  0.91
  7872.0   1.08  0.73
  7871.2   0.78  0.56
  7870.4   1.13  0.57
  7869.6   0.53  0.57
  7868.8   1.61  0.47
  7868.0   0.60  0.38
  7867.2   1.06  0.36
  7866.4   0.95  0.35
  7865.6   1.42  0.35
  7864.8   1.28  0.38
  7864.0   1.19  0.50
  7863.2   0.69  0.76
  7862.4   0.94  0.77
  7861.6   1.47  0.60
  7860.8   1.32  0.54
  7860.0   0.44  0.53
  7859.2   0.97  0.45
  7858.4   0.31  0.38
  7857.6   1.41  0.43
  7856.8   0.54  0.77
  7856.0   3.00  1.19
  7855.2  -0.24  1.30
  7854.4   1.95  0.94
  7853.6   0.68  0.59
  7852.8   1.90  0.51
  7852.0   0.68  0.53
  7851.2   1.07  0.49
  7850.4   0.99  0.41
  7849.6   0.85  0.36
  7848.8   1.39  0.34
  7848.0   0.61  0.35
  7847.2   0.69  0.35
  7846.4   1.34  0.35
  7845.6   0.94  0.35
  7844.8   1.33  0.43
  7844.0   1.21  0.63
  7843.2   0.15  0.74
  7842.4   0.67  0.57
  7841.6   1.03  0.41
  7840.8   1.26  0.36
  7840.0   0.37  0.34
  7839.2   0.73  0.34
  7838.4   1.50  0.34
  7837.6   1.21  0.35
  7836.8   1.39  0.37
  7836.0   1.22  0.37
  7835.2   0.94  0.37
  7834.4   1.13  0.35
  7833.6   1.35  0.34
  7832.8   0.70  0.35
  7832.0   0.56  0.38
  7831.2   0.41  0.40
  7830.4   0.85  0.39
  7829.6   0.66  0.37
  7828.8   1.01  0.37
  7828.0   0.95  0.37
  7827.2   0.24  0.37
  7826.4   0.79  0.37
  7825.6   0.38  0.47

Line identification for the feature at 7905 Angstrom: [S II]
